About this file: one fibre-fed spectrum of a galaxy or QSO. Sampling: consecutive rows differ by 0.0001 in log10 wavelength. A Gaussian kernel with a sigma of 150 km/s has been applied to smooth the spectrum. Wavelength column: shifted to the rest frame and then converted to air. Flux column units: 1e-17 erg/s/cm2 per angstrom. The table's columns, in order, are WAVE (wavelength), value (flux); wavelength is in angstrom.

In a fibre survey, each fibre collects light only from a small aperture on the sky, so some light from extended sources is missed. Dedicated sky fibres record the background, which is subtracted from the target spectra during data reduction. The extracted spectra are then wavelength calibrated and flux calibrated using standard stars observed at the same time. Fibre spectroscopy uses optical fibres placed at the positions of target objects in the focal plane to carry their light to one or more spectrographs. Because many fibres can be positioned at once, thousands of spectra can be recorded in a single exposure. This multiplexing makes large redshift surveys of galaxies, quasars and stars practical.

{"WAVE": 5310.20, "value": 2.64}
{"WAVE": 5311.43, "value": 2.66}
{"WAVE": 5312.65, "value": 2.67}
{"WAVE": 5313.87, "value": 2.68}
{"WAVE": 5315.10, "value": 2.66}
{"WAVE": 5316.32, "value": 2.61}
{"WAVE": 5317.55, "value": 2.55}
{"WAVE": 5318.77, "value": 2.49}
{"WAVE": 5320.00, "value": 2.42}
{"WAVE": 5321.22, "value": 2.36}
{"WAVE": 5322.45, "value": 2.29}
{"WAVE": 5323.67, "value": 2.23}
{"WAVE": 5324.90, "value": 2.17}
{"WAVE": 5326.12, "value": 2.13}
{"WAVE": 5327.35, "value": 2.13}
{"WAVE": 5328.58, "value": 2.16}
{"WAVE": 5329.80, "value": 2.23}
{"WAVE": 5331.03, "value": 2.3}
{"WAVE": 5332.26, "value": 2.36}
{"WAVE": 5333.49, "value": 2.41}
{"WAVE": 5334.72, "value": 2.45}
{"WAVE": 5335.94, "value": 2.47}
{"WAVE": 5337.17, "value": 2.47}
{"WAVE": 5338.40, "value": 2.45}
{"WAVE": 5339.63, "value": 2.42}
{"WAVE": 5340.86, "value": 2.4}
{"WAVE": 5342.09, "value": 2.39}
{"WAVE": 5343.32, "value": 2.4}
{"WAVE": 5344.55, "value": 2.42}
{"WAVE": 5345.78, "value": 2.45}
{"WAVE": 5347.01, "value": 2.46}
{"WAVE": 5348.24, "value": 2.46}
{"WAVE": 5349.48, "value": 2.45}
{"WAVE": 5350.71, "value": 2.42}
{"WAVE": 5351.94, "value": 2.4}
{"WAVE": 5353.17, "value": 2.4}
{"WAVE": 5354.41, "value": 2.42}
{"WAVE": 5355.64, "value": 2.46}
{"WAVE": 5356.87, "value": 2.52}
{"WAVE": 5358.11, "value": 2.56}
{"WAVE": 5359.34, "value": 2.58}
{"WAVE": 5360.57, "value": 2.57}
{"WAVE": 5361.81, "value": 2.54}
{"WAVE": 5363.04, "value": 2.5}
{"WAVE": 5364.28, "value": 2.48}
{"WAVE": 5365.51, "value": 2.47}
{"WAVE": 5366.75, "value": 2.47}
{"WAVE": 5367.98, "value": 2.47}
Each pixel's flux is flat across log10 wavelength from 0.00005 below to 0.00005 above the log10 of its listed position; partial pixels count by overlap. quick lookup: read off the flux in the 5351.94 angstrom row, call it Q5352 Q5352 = 2.4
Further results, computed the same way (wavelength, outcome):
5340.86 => 2.4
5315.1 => 2.66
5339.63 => 2.42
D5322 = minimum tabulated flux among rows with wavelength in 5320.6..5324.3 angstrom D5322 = 2.23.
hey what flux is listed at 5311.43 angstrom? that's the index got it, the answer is 2.66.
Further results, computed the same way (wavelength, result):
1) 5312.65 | 2.67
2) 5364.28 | 2.48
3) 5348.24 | 2.46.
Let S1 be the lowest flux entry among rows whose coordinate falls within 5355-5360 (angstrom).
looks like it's 2.46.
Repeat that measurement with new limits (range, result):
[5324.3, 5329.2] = 2.13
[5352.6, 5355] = 2.4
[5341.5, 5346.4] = 2.39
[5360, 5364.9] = 2.48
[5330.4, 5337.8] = 2.3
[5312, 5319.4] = 2.49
